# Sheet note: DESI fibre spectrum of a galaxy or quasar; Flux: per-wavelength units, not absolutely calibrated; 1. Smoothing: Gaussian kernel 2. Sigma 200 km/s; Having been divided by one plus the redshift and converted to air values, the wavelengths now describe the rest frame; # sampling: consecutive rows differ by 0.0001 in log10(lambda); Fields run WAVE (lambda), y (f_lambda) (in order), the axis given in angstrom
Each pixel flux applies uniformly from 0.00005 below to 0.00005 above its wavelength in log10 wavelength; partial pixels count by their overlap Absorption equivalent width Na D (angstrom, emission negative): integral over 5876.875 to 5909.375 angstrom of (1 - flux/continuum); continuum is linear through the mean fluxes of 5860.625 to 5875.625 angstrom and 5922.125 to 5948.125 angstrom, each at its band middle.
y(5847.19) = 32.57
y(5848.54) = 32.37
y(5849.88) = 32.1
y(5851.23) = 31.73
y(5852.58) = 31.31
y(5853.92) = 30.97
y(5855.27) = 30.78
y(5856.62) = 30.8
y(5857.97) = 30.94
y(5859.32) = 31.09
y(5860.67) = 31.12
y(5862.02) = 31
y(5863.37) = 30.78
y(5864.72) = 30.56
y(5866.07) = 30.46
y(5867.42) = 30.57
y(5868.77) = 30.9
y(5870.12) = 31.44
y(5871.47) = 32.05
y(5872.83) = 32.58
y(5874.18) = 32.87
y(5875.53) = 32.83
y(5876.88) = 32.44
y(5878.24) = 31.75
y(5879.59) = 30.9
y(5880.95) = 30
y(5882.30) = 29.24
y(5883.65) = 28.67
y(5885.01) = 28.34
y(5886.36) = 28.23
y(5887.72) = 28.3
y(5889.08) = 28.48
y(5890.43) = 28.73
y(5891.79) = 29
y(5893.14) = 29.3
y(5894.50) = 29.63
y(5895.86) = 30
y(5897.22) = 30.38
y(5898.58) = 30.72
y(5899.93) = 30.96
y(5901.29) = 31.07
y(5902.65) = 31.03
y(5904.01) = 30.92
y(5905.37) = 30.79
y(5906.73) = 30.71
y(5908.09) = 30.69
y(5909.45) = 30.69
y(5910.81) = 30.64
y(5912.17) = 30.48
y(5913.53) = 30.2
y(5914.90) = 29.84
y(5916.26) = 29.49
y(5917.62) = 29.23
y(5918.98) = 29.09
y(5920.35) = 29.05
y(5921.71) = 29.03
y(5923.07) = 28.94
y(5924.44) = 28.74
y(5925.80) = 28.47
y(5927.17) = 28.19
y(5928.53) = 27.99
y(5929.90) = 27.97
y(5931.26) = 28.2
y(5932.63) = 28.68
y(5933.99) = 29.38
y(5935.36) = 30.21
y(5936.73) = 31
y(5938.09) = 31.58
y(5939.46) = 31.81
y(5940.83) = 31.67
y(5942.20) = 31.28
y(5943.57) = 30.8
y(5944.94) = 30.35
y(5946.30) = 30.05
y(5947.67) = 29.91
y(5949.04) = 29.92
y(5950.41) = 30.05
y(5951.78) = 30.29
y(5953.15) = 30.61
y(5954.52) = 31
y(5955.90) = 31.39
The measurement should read 0.85 angstrom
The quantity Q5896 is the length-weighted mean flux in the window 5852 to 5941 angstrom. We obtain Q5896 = 30.2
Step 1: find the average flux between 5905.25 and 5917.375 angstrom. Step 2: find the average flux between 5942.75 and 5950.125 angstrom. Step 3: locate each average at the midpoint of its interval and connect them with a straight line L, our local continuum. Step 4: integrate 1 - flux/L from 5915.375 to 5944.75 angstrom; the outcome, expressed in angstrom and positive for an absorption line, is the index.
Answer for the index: 0.7 angstrom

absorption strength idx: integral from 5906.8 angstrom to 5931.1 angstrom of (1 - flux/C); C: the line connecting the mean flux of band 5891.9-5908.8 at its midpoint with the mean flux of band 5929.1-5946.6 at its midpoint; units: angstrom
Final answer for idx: 0.80 angstrom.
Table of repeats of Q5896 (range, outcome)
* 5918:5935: 28.7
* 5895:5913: 30.7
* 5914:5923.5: 29.3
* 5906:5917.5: 30.3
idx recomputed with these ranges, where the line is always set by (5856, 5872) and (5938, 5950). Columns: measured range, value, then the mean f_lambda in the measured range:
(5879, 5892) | 0.8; 29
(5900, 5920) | 0.3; 30.3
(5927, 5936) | 0.6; 28.7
